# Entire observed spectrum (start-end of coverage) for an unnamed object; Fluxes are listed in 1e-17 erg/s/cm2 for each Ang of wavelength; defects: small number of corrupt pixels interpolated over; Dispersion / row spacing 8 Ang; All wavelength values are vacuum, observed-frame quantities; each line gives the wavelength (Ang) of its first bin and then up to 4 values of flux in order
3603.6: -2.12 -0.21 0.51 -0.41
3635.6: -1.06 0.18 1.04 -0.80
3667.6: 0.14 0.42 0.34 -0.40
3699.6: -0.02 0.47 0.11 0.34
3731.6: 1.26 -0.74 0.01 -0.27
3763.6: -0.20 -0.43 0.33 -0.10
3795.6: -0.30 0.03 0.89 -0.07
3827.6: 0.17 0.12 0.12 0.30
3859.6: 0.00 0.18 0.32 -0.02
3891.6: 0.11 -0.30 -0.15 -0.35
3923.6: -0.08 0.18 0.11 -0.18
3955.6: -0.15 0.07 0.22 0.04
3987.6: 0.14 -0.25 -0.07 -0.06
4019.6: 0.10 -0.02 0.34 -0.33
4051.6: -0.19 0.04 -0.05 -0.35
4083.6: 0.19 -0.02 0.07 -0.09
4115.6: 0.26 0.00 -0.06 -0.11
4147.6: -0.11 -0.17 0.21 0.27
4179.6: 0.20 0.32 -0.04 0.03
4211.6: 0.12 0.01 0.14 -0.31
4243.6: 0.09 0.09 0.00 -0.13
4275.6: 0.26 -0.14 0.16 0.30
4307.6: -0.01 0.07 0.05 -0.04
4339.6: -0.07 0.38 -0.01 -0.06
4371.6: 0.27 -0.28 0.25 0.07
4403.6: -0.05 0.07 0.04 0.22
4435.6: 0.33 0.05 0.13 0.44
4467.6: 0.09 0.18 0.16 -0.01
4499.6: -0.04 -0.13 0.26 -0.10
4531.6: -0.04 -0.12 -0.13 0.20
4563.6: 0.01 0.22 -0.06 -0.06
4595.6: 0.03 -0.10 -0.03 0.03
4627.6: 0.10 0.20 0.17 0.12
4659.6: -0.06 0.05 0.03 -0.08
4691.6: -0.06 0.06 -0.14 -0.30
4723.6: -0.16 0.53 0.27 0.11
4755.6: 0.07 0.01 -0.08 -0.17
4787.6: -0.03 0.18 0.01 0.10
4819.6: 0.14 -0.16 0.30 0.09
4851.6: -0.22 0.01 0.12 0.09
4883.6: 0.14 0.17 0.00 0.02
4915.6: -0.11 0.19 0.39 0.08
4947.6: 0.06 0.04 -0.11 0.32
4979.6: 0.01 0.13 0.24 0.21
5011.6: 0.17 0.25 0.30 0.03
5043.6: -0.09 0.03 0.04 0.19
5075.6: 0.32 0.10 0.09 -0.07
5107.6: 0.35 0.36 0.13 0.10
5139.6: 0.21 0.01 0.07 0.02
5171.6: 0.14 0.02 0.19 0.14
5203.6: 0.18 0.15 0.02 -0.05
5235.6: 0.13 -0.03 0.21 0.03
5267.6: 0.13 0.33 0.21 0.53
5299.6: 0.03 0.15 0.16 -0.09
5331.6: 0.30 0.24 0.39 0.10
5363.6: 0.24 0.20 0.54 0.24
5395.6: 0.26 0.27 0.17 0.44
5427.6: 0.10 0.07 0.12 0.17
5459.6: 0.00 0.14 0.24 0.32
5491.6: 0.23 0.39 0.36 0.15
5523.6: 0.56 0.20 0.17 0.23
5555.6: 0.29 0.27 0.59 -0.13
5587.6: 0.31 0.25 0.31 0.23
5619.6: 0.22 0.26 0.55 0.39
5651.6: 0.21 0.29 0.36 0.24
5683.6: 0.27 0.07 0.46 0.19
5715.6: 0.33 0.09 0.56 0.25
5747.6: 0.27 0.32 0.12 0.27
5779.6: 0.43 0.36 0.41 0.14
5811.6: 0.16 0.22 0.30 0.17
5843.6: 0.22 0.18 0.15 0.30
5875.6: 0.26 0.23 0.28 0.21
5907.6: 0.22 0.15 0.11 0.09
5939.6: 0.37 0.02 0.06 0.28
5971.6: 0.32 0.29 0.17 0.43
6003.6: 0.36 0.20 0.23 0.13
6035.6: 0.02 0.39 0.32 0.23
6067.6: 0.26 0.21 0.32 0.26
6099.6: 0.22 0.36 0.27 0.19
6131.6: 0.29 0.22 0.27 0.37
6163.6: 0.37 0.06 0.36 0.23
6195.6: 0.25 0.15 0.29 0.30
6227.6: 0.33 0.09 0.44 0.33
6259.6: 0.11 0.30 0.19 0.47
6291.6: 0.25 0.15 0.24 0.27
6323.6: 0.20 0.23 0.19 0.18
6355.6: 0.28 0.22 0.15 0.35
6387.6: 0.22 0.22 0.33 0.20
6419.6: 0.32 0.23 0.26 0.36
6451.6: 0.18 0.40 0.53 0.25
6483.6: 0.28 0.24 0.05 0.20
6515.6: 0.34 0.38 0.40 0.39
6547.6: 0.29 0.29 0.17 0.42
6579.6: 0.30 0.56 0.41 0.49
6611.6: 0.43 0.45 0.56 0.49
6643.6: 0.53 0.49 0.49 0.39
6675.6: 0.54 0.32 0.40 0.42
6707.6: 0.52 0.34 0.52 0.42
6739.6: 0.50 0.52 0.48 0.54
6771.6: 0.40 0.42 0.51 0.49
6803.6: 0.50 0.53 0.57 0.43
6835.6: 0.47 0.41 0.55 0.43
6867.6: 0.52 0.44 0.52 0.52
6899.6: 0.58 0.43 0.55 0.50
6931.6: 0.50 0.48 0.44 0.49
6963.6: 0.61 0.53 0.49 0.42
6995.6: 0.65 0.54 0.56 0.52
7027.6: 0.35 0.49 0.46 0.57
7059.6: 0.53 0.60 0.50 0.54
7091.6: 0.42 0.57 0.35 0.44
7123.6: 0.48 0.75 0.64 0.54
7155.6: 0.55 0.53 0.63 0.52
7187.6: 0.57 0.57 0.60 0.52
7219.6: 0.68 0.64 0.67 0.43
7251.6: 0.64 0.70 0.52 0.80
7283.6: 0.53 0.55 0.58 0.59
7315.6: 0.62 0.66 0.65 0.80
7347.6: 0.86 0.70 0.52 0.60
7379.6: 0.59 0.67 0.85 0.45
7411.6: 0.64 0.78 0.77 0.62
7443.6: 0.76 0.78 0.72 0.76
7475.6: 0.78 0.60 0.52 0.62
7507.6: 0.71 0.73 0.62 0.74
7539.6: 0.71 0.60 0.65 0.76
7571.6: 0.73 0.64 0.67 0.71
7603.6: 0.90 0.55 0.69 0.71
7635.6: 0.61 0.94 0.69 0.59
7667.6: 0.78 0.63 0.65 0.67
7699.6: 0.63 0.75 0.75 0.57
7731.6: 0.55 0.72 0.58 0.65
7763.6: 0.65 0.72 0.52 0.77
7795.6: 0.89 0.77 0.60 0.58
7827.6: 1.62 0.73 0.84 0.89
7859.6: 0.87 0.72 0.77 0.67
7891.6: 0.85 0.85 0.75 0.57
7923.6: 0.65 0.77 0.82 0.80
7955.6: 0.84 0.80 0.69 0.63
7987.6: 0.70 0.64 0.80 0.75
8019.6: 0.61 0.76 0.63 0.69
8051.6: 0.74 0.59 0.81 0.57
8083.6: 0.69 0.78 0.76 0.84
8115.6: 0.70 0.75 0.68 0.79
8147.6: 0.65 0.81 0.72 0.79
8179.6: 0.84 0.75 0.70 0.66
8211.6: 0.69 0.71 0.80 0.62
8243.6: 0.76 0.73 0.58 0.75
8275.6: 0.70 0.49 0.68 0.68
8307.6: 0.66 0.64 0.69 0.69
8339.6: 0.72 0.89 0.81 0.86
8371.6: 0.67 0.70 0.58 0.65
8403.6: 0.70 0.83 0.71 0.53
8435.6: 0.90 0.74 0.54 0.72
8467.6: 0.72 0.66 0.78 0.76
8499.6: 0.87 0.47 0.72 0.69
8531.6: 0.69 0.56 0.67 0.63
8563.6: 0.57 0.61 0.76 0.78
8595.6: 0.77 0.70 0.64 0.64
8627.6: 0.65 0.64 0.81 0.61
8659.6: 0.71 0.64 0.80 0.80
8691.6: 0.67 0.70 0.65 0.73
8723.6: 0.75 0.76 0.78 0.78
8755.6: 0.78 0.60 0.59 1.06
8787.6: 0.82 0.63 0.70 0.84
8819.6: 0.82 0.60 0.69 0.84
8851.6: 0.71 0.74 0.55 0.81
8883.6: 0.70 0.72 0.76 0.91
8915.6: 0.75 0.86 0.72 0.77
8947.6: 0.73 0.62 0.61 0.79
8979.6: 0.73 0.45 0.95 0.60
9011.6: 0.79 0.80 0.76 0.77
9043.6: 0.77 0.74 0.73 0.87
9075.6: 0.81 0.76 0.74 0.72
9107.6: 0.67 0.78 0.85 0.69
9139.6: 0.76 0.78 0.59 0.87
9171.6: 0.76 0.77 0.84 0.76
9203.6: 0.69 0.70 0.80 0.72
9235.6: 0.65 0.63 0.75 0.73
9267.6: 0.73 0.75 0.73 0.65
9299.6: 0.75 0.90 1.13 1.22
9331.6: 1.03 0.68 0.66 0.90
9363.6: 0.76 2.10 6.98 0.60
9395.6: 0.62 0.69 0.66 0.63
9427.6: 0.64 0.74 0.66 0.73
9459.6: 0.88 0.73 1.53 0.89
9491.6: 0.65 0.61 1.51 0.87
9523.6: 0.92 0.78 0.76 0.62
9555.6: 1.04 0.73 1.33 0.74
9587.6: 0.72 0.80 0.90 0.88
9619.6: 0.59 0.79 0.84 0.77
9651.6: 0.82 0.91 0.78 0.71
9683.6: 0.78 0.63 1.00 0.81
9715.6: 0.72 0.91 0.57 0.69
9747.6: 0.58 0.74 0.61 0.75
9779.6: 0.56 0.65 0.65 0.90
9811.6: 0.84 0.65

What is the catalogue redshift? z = 0.652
